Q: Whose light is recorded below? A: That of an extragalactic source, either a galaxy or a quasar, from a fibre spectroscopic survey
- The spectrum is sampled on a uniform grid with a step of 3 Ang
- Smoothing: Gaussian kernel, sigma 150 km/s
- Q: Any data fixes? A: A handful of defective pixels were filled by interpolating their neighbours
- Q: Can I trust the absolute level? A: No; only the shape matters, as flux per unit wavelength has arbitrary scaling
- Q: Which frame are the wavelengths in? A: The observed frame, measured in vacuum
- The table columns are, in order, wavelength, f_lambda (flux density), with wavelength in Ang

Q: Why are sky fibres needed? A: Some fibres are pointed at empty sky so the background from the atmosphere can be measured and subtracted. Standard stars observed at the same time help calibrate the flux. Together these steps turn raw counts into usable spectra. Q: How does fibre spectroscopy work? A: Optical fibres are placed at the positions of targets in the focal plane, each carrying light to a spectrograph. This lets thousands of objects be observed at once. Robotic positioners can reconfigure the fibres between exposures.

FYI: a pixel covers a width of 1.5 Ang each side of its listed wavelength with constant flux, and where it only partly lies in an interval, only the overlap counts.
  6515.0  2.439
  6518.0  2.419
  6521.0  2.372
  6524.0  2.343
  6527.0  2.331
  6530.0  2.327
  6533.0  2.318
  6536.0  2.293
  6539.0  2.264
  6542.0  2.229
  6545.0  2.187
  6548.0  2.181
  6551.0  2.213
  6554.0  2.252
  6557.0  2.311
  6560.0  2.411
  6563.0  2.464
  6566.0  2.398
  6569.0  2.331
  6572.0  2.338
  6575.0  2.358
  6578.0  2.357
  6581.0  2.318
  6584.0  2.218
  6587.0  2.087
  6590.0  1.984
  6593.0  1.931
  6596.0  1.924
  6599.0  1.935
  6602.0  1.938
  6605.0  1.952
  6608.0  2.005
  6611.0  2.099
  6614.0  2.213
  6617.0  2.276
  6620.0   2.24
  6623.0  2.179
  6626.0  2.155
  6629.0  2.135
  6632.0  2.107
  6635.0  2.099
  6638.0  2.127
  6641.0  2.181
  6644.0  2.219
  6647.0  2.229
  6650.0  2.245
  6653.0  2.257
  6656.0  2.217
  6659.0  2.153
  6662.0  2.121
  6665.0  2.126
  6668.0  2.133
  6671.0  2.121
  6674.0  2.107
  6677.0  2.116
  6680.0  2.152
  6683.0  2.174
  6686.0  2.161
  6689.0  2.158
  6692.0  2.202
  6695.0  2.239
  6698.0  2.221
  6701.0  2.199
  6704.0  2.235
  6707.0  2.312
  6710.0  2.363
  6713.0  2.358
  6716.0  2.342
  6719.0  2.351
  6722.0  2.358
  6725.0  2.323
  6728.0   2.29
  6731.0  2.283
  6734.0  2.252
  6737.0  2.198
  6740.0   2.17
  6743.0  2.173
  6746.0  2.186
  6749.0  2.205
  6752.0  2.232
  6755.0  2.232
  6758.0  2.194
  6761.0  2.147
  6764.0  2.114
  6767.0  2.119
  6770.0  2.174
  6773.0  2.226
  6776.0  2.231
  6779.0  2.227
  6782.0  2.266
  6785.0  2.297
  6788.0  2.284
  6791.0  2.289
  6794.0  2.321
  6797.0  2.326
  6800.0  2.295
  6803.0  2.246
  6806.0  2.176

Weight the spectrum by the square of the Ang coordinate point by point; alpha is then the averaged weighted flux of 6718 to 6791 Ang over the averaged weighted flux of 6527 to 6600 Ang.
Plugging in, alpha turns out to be 1.06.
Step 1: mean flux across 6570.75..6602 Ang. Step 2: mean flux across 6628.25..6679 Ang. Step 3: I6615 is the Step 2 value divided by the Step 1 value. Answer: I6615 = 1.0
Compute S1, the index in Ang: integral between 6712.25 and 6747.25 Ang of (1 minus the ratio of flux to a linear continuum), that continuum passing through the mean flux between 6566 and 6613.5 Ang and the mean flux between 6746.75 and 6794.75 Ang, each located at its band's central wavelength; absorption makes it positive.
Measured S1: -1.2 Ang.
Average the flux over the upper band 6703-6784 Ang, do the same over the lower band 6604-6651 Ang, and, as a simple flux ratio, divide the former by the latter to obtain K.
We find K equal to 1.04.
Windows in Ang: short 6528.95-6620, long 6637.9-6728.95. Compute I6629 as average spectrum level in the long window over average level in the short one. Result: 1.0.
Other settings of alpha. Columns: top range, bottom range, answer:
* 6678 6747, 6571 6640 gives 1.09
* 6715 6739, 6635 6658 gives 1.07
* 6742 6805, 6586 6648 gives 1.11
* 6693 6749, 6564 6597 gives 1.07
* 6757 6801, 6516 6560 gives 1.05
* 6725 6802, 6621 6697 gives 1.06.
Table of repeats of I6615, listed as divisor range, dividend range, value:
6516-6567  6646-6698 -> 0.94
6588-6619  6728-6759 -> 1.09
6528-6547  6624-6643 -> 0.94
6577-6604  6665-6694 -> 1.04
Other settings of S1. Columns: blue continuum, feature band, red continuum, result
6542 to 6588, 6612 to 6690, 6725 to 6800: 3.4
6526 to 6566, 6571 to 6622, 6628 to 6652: 2.3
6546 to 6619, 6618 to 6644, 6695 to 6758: 0.6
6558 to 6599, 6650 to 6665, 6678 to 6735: 0.4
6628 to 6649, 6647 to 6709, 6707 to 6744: 0.9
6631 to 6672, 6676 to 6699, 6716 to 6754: 0.3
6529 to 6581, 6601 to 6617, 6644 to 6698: 1.3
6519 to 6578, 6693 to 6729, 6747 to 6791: -0.9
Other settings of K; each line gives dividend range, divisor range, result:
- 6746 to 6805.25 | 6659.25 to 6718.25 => 1.01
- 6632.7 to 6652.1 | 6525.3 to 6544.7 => 0.95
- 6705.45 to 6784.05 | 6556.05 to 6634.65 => 1.03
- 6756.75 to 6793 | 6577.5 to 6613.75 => 1.08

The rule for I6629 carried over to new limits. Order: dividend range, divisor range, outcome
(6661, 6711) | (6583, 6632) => 1.05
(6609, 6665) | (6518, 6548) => 0.95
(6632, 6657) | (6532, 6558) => 0.97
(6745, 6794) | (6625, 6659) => 1.02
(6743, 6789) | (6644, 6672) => 1.01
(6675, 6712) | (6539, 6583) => 0.96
